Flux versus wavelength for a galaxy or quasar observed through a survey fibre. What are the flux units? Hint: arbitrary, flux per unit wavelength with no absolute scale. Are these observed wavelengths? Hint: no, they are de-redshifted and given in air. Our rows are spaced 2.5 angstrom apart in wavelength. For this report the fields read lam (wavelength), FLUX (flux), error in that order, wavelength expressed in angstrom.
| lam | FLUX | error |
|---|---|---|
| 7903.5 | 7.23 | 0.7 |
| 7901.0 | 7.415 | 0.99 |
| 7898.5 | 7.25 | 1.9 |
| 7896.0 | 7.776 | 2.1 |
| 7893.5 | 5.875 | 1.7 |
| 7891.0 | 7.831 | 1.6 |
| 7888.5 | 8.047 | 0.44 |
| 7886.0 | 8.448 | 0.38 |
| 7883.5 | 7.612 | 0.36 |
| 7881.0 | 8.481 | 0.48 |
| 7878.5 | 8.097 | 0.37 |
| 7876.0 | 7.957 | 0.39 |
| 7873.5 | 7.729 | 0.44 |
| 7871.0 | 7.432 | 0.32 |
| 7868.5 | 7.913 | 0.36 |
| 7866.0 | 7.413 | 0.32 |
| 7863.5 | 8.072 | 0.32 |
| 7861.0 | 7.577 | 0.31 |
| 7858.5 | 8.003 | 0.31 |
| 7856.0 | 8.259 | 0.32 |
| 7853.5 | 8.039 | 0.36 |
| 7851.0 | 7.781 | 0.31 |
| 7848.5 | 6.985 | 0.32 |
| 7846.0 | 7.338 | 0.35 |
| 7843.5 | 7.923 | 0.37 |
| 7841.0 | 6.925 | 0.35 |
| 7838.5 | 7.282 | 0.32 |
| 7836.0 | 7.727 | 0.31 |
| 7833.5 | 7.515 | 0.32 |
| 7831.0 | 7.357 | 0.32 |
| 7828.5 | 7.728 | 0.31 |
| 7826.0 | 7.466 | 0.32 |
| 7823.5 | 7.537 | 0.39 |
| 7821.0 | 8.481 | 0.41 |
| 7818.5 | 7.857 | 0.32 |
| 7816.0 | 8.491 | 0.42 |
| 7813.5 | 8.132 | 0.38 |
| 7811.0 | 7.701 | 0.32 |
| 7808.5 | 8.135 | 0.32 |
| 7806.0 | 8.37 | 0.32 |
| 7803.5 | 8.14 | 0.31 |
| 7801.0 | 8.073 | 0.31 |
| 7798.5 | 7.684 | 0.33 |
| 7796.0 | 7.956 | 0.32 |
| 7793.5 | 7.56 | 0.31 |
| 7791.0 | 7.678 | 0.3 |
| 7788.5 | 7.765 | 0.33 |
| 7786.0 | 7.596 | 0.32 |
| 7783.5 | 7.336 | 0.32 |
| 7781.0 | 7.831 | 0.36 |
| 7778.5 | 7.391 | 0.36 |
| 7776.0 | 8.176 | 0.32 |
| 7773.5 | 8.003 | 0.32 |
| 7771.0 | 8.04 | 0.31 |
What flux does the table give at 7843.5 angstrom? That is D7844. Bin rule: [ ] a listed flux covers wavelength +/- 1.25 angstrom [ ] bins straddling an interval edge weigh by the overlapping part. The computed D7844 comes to 7.923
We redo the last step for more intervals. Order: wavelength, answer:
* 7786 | 7.596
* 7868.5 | 7.913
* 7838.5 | 7.282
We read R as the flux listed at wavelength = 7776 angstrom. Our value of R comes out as 8.176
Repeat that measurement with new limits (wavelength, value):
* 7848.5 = 6.985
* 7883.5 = 7.612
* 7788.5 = 7.765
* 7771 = 8.04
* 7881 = 8.481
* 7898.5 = 7.25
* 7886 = 8.448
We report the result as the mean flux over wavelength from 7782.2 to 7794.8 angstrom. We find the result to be 7.59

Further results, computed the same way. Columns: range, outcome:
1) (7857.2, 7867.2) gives 7.77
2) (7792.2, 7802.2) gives 7.82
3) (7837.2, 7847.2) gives 7.37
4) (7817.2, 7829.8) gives 7.81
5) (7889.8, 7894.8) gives 6.85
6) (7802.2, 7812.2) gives 8.09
